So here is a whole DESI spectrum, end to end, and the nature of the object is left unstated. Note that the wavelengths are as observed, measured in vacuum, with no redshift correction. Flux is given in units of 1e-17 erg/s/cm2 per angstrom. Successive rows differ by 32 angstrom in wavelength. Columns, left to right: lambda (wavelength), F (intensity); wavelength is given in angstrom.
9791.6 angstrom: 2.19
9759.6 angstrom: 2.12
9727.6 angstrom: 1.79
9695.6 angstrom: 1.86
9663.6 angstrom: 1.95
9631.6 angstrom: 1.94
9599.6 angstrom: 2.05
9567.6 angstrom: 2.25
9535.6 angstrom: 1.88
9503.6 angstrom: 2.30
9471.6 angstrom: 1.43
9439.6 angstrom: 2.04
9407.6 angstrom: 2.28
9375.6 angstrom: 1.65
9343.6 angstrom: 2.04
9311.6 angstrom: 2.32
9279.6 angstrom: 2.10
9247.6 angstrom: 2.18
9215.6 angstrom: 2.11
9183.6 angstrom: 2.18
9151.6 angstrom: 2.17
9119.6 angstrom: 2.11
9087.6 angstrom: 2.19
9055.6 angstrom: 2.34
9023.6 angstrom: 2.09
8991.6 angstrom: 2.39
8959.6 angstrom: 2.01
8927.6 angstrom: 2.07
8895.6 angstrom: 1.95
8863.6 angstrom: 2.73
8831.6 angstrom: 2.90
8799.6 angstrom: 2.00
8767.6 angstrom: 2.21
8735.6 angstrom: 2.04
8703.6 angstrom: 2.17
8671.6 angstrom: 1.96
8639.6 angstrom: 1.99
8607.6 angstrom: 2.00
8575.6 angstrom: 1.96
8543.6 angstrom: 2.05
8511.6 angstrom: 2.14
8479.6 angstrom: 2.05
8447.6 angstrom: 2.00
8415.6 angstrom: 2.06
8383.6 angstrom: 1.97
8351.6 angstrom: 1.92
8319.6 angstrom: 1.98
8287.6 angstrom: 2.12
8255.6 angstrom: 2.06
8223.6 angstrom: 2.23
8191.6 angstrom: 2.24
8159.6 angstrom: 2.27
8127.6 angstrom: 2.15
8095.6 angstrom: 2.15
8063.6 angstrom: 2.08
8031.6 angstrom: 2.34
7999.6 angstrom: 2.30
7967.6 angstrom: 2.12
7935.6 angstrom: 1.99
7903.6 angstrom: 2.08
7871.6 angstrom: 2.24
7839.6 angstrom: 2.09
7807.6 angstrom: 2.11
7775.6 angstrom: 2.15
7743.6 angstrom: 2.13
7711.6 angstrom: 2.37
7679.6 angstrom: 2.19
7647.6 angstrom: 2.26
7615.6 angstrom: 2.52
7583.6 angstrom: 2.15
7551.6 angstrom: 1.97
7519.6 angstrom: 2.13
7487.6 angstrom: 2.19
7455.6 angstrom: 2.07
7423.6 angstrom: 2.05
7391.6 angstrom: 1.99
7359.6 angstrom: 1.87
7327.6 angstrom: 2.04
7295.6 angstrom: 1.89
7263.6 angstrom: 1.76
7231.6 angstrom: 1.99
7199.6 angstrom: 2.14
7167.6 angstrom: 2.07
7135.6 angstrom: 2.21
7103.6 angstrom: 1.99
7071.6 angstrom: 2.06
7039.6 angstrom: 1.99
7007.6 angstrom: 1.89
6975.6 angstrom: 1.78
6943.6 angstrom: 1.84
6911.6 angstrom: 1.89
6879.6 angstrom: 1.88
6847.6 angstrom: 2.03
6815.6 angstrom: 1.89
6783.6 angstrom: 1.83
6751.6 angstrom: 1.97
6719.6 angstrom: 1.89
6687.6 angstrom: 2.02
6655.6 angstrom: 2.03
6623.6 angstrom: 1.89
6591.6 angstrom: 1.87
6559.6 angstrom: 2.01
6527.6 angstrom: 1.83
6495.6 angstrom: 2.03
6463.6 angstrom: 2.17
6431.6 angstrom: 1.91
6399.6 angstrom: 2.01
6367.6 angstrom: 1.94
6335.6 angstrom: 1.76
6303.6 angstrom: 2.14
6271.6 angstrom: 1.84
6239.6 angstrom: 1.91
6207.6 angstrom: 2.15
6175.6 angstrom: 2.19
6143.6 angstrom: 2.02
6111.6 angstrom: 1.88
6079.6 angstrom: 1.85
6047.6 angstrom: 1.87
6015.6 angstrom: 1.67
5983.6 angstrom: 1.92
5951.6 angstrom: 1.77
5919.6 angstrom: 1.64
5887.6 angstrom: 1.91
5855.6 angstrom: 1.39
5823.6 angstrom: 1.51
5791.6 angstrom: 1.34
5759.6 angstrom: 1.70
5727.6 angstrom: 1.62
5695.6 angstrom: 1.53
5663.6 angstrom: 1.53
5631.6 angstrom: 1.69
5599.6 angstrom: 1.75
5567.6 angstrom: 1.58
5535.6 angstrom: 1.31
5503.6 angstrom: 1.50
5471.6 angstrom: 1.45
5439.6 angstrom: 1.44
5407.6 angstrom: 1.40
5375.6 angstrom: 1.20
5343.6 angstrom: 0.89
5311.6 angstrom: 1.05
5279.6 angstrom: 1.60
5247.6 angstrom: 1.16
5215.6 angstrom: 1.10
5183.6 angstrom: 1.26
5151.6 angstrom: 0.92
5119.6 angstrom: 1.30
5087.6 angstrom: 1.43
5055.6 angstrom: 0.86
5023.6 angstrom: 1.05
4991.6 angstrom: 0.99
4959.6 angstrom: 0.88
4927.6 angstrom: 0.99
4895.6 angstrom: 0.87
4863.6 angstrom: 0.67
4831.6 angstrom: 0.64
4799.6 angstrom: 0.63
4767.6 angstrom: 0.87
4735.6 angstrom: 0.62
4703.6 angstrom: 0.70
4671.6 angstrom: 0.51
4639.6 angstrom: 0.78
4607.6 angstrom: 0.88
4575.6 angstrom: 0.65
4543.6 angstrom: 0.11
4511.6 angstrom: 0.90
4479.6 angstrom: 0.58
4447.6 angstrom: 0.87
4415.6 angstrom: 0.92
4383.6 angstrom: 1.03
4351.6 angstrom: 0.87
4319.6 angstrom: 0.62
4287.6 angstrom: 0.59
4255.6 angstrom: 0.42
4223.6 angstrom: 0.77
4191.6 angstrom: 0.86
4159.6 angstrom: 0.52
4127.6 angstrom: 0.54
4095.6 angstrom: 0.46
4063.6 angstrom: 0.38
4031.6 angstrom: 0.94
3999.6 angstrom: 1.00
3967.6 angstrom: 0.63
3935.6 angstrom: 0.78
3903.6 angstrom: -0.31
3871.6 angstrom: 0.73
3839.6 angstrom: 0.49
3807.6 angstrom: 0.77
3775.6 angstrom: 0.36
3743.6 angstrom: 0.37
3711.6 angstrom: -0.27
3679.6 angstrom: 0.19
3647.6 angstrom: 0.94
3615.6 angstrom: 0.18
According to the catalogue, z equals 0.347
